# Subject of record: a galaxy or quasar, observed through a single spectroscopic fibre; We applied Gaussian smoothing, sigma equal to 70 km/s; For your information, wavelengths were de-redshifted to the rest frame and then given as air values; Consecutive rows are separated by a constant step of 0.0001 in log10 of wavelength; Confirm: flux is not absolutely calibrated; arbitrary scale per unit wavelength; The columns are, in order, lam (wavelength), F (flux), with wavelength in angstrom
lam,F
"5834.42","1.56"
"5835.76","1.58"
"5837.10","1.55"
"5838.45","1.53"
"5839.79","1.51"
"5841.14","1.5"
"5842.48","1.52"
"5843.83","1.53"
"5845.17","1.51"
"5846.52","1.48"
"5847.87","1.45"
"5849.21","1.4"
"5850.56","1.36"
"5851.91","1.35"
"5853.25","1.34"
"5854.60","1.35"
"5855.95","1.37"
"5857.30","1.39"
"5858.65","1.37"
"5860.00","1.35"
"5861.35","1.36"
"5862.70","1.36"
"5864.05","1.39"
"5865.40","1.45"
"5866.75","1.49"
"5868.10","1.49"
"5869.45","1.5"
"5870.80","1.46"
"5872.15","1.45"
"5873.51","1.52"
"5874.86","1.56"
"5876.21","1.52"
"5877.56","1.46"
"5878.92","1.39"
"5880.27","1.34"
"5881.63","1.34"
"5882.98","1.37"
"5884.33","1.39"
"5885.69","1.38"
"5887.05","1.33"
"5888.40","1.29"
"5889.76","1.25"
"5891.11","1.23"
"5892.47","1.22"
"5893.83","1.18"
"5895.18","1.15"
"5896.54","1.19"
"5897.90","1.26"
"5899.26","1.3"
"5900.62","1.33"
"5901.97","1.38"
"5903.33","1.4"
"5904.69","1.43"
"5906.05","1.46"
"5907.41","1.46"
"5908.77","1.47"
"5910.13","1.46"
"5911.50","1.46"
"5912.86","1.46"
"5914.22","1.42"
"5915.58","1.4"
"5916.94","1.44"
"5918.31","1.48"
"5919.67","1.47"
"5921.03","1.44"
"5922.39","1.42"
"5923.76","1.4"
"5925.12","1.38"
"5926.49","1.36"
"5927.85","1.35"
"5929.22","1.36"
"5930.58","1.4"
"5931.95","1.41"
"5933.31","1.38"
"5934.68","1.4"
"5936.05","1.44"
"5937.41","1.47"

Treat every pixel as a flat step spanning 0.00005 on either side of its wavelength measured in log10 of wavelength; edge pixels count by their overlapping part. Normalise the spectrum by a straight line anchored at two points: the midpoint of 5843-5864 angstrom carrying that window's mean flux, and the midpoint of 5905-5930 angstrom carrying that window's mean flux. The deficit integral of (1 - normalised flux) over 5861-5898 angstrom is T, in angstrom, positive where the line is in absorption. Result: 1.0 angstrom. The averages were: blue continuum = 1.4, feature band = 1.37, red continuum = 1.43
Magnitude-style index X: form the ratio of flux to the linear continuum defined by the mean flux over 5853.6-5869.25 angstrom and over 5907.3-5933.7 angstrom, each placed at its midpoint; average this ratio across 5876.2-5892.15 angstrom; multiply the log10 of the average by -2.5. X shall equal 0.05 mag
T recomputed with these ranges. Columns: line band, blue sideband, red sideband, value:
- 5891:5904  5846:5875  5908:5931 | 1.4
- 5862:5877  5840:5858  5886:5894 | -1.4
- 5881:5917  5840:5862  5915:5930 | 1.6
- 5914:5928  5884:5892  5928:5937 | -0.4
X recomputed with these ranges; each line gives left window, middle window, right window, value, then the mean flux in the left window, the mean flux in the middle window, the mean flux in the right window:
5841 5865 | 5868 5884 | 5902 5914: -0.02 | 1.41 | 1.45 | 1.44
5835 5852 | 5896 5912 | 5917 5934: 0.03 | 1.49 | 1.38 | 1.41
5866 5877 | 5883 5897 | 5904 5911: 0.17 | 1.5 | 1.27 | 1.45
